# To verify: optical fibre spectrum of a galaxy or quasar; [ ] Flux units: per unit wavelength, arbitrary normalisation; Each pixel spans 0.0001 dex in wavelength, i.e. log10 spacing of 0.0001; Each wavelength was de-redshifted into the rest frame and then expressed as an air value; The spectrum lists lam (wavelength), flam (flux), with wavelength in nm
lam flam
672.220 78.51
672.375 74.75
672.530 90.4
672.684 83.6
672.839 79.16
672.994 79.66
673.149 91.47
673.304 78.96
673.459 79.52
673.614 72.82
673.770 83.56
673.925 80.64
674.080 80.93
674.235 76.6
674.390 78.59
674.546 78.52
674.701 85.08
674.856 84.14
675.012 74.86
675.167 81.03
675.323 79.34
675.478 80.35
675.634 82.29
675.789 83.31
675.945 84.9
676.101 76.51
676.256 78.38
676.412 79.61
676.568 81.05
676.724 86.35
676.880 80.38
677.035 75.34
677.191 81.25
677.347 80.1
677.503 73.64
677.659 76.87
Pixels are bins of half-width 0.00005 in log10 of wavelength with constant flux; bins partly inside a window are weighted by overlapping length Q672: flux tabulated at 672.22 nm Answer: 78.51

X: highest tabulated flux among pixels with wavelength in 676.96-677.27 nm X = 81.25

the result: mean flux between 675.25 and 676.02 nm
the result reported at 82.1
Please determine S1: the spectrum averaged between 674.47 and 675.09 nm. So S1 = 80.7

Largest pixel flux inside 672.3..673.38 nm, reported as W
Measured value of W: 91.47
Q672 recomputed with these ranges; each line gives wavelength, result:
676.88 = 80.38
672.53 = 90.4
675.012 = 74.86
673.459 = 79.52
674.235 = 76.6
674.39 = 78.59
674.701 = 85.08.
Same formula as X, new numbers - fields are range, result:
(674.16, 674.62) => 78.59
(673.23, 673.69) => 79.52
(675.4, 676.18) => 84.9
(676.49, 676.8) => 86.35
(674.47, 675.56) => 85.08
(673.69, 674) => 83.56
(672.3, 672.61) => 90.4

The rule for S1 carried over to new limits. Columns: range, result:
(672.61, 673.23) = 83.4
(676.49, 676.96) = 82.6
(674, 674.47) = 78.7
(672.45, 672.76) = 87.1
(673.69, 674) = 81.9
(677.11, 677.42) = 80.6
